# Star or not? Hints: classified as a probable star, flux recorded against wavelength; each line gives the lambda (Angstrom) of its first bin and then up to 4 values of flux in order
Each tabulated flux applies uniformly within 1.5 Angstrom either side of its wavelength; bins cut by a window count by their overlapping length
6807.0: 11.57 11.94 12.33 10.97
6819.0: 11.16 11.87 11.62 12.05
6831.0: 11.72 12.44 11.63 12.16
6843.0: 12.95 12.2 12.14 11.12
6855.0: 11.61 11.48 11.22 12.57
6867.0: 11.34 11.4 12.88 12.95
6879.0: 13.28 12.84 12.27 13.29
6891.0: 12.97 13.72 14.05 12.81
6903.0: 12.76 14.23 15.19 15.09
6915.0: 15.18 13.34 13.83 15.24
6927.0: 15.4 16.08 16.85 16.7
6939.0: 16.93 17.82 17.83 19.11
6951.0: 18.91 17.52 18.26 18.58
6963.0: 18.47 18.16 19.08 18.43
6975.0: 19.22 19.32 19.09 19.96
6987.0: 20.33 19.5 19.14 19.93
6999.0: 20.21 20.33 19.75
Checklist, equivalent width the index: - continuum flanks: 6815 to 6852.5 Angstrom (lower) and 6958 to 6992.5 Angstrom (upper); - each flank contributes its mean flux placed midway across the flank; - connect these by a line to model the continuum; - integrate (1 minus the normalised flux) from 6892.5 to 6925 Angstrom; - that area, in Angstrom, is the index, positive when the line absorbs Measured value 3.3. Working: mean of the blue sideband 11.9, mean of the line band 14.1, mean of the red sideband 19.1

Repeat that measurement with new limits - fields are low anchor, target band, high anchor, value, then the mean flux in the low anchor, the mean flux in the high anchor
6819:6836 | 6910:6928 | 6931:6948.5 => 1.9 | 11.9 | 17.4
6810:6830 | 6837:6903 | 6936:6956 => 8.0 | 11.7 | 17.9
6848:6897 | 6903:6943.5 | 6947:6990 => 1.1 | 12.4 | 18.9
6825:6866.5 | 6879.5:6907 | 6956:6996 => 2.5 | 11.9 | 19.1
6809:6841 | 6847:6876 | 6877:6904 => 1.6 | 11.8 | 13.1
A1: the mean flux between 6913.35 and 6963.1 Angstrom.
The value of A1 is 16.8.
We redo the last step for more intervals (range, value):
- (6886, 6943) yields 14.8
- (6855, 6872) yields 11.6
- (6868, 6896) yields 12.8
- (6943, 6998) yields 18.9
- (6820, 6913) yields 12.6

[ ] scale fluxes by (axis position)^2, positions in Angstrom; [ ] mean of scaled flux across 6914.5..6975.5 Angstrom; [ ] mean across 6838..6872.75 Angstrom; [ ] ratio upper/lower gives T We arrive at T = 1.49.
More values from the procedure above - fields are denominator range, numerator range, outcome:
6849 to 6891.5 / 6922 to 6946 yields 1.38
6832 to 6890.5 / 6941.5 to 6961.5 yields 1.54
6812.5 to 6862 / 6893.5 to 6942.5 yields 1.30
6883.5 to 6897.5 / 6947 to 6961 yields 1.42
